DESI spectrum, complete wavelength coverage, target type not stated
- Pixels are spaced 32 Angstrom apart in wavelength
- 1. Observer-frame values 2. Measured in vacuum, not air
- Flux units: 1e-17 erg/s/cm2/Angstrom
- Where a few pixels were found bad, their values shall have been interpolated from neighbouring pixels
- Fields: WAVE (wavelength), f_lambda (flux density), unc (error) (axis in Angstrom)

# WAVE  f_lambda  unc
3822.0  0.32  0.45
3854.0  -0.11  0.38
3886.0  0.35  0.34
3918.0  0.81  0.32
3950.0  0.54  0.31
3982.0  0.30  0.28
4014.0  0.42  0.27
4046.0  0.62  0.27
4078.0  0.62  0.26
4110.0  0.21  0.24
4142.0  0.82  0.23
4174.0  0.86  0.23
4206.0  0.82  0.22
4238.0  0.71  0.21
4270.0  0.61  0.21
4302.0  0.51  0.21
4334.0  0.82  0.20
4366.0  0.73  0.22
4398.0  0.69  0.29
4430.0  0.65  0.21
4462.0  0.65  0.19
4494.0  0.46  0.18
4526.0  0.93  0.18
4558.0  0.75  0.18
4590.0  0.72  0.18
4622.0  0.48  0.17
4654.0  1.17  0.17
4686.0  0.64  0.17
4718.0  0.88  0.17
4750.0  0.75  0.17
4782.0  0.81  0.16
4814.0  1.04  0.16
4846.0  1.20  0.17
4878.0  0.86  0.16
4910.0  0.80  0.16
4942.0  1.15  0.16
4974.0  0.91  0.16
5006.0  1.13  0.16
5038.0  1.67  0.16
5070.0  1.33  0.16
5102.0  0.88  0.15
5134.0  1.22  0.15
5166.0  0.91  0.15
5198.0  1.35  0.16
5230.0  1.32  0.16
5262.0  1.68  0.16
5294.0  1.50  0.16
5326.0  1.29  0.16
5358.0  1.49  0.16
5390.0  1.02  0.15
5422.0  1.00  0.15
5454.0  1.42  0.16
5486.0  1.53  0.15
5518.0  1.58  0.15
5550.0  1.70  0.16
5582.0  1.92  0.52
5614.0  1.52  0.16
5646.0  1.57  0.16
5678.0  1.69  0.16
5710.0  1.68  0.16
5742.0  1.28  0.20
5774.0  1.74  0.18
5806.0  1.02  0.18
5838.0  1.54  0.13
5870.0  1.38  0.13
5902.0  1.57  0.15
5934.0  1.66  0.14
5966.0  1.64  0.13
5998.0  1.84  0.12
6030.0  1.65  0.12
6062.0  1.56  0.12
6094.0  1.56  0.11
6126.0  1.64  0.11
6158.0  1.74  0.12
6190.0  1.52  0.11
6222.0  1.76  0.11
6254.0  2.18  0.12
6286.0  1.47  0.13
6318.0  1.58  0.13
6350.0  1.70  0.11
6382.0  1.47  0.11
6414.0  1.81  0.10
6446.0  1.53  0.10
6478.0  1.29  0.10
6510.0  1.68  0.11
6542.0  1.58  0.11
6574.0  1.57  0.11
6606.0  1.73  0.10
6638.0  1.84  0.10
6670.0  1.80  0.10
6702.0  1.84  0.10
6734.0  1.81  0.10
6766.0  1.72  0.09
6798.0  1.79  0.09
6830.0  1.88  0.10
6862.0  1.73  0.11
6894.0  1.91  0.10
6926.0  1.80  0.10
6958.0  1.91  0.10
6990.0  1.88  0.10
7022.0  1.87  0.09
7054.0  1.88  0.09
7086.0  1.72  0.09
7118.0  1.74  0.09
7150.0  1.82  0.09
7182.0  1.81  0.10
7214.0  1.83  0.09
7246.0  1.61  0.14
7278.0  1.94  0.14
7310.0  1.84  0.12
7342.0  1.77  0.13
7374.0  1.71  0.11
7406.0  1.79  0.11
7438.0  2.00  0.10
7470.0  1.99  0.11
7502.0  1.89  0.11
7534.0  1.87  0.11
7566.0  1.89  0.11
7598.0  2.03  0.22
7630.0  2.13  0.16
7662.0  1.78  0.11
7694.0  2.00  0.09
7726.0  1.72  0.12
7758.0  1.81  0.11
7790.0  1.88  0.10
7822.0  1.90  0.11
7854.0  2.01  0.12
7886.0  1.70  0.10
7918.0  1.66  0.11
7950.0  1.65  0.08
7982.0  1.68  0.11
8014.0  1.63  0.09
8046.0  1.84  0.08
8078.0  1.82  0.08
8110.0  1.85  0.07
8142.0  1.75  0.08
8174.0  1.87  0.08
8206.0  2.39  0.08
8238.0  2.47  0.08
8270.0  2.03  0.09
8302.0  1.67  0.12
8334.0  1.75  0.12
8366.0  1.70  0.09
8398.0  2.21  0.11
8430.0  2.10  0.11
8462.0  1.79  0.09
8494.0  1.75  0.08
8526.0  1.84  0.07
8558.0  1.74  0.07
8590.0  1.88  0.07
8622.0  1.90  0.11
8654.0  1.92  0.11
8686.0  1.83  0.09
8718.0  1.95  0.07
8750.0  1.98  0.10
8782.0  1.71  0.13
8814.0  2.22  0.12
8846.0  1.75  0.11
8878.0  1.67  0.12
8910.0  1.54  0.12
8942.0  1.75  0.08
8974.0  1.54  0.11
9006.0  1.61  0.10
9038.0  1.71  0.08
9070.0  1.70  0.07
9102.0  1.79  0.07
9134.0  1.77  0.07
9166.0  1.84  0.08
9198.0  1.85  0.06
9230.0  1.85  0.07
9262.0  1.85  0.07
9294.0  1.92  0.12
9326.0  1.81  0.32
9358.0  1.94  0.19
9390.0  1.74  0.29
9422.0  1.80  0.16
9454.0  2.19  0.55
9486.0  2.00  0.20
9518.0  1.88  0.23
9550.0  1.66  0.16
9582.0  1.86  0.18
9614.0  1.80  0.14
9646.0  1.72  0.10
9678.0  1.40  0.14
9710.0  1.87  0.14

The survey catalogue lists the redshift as 0.25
